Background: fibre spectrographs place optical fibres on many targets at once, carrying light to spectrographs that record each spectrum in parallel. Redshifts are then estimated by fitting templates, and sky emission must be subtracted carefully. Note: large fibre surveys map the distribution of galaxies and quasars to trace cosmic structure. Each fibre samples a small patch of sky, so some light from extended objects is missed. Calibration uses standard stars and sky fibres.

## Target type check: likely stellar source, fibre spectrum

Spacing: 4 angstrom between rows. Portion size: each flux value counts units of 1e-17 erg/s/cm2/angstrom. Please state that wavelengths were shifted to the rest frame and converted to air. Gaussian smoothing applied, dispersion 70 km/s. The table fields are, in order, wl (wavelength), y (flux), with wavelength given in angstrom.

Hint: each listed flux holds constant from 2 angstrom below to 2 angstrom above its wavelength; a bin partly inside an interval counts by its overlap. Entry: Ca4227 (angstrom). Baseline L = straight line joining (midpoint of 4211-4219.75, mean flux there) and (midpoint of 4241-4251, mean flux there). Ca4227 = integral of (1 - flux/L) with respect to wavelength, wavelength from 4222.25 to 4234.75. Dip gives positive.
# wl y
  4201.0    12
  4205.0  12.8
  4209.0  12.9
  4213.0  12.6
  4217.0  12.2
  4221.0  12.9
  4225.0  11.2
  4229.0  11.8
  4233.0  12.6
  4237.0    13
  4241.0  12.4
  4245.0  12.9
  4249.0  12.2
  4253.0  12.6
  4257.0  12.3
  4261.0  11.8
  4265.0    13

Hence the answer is 0.6 angstrom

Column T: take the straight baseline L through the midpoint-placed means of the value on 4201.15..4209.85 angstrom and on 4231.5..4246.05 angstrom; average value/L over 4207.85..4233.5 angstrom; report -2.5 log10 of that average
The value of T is 0.036 mag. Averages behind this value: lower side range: 12.7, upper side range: 12.7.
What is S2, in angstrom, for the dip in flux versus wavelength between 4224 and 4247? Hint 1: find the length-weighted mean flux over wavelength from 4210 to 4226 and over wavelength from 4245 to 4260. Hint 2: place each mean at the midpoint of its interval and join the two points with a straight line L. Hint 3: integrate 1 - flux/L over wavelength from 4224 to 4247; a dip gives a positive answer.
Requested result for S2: 0.0 angstrom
